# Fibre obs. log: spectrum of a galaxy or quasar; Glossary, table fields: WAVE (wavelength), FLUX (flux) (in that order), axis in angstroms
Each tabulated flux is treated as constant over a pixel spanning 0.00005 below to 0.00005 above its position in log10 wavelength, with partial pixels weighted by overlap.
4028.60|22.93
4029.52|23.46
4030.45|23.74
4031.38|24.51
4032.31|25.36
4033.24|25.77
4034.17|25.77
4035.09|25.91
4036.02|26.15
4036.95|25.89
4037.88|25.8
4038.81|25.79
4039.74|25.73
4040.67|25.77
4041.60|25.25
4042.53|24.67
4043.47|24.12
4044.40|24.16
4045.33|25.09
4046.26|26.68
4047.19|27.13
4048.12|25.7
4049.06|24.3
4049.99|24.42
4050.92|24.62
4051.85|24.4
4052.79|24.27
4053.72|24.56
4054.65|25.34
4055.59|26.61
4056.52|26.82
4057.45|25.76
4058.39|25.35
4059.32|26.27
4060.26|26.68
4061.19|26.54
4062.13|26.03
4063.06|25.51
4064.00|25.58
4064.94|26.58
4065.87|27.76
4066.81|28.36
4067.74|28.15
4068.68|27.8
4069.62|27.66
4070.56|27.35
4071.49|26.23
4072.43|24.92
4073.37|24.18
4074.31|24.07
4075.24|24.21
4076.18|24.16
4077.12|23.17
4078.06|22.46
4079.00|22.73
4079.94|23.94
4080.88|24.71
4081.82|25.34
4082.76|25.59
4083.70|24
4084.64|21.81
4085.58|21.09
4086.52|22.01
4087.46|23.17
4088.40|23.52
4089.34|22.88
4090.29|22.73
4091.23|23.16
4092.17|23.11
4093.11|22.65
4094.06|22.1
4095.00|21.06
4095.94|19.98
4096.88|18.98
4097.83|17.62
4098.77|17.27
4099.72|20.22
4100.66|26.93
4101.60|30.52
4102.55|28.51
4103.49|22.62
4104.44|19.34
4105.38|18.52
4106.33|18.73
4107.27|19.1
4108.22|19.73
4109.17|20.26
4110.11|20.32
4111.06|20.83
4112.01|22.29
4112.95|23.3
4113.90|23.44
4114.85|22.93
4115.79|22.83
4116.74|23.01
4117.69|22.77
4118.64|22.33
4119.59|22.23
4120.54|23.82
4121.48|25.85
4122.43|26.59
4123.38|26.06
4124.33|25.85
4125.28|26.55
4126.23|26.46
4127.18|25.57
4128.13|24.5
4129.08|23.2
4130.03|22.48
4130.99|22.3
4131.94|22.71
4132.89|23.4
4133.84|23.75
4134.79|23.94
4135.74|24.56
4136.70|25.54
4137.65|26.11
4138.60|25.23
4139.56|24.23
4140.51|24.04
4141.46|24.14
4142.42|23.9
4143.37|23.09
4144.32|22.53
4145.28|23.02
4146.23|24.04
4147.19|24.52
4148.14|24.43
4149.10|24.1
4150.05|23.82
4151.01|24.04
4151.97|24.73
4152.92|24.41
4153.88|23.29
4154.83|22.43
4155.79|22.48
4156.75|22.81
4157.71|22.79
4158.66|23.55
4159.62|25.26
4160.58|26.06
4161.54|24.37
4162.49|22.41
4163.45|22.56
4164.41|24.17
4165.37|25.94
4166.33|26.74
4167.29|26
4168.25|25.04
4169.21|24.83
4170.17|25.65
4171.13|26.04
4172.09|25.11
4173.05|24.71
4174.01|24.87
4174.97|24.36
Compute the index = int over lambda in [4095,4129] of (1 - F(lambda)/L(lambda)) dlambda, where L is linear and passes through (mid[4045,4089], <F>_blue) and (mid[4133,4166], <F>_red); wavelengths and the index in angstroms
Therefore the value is 2.5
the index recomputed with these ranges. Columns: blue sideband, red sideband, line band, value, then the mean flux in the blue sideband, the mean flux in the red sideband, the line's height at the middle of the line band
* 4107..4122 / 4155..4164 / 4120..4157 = -2.09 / 22.2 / 23.5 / 22.9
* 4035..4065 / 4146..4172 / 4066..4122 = 4.32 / 25.5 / 24.3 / 25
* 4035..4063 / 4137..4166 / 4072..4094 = 1.39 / 25.5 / 24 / 25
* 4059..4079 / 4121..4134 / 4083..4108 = 3.27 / 25.8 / 24.7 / 25.3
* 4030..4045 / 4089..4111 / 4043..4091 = -3.07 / 25.3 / 21.6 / 23.5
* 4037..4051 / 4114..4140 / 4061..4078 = -0.64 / 25.3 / 24.2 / 25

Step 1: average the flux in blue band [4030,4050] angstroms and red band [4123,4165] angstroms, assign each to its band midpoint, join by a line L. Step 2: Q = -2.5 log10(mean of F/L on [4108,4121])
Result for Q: 0.10 mag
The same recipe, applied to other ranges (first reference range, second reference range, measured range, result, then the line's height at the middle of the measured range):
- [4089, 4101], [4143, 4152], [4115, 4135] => -0.06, 22.7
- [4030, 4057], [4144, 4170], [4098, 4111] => 0.15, 24.7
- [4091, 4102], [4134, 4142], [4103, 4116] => 0.09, 22.8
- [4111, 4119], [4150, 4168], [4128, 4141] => -0.03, 23.3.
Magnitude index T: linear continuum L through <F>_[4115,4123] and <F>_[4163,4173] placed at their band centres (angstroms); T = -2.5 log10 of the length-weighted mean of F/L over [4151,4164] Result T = 0.05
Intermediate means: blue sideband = 23.7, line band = 23.7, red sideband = 25.2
